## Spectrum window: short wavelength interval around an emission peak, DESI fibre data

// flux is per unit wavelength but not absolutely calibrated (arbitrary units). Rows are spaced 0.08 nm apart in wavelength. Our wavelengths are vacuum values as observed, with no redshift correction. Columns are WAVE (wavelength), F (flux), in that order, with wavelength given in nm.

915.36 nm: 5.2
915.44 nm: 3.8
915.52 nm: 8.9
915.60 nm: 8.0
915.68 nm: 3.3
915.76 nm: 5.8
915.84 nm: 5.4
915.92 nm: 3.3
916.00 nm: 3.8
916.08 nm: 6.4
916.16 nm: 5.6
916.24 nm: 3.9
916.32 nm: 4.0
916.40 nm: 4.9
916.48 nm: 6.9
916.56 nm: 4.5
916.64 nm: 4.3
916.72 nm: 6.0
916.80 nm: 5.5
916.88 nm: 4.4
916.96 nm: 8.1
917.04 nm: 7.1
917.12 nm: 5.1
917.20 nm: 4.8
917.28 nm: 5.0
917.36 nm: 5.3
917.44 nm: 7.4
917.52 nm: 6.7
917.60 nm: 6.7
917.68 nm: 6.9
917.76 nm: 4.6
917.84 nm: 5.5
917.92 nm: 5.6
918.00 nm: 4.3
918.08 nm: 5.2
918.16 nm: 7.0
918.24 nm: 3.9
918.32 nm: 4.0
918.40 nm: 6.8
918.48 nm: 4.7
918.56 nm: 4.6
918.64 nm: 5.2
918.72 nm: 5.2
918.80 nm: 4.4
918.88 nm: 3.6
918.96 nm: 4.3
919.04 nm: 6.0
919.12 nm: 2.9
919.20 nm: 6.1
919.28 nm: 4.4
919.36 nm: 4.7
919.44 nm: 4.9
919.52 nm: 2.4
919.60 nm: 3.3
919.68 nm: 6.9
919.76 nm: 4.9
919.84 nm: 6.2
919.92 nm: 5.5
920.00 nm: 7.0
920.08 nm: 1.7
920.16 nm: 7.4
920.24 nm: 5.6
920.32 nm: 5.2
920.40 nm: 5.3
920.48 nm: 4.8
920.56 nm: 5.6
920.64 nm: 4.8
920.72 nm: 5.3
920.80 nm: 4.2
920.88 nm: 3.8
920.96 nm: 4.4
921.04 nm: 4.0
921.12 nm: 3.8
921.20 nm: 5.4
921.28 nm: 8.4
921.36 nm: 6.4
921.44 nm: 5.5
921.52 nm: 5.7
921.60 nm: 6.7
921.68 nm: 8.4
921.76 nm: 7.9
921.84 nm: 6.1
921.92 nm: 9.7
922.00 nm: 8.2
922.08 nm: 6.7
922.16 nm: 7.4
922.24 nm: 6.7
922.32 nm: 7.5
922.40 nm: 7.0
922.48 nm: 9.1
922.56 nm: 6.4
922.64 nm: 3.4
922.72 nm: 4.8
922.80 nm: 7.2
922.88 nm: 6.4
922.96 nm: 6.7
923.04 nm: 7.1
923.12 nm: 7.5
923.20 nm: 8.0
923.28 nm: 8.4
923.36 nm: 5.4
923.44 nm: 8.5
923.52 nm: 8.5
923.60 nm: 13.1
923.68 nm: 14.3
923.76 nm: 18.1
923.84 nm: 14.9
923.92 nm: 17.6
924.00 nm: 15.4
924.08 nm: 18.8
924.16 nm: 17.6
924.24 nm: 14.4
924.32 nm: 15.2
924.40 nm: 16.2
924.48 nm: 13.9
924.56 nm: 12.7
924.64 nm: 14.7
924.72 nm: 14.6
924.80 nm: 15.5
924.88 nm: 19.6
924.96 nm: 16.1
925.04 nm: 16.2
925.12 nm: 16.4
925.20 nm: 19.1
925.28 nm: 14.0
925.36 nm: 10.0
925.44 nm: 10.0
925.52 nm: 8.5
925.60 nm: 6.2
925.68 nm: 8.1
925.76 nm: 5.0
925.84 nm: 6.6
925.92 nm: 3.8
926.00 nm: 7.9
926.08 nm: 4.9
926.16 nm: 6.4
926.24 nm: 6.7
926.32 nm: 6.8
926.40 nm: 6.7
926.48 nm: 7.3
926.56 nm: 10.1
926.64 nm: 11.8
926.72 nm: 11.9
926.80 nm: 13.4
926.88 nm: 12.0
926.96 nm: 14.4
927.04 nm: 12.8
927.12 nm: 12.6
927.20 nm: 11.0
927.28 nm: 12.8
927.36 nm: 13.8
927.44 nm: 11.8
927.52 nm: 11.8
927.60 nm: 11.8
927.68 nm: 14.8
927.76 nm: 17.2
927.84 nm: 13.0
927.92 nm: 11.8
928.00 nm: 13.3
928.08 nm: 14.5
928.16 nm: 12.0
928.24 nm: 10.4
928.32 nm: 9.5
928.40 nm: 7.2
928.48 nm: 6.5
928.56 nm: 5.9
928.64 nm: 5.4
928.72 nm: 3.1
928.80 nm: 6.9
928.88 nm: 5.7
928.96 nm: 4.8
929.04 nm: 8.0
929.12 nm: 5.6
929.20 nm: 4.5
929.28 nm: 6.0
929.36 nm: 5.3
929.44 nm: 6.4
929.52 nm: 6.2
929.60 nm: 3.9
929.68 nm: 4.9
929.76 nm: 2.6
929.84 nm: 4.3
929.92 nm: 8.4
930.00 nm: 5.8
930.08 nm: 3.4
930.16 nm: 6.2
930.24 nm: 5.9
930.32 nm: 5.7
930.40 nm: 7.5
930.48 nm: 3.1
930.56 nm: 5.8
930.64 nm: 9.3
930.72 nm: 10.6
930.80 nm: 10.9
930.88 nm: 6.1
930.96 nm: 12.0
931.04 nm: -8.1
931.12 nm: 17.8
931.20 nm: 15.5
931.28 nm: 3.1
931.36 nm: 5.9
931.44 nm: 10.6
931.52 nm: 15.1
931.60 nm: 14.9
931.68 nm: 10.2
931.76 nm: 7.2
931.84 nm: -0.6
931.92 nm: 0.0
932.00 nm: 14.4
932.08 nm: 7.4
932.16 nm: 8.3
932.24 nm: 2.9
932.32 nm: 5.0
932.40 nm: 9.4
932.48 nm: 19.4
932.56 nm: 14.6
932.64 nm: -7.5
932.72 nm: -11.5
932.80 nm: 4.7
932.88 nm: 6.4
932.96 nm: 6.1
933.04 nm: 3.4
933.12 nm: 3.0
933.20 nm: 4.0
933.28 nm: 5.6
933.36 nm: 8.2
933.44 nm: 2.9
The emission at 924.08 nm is H-alpha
